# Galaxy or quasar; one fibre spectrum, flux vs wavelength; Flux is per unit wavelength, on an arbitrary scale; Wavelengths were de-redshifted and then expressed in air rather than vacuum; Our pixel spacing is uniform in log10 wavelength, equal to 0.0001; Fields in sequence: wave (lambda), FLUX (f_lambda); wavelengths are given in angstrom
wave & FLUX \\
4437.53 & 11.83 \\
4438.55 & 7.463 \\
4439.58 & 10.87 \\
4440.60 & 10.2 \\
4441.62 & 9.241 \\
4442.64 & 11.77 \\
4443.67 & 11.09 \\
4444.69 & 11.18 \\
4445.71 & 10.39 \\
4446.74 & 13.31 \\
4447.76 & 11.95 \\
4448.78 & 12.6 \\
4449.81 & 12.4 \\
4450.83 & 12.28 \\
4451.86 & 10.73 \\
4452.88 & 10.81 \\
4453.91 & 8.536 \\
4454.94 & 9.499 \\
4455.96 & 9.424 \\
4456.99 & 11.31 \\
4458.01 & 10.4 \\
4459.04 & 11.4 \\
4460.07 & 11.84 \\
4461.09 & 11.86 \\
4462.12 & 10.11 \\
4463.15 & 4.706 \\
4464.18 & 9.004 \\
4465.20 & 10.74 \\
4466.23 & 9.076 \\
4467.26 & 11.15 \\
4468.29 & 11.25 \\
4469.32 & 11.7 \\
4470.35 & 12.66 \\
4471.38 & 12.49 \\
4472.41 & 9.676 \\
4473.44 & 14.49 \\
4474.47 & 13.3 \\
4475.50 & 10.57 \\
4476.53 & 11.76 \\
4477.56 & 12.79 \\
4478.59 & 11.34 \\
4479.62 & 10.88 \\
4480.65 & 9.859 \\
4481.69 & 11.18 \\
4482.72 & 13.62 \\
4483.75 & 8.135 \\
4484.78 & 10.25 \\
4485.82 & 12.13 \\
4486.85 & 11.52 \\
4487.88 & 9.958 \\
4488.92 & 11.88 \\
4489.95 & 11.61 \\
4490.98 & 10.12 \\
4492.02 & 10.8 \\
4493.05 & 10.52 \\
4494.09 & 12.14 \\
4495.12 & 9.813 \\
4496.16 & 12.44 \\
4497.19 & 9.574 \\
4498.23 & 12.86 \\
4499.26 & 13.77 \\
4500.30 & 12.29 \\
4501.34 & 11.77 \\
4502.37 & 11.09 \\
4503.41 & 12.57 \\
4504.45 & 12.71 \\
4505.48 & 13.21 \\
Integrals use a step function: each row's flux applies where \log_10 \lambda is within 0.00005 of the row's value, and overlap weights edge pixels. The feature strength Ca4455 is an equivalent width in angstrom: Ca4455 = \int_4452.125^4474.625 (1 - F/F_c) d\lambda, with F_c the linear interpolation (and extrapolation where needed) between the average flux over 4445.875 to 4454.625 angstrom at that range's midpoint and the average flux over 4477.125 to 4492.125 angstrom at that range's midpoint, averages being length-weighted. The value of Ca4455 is 1.3 angstrom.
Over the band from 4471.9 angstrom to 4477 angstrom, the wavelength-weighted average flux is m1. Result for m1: 12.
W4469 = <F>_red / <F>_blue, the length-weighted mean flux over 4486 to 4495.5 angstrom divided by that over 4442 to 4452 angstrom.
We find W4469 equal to 0.93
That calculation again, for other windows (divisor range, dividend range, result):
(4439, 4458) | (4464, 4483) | 1.05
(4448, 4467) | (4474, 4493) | 1.07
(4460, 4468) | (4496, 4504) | 1.24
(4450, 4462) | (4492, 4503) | 1.08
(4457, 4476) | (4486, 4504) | 1.05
